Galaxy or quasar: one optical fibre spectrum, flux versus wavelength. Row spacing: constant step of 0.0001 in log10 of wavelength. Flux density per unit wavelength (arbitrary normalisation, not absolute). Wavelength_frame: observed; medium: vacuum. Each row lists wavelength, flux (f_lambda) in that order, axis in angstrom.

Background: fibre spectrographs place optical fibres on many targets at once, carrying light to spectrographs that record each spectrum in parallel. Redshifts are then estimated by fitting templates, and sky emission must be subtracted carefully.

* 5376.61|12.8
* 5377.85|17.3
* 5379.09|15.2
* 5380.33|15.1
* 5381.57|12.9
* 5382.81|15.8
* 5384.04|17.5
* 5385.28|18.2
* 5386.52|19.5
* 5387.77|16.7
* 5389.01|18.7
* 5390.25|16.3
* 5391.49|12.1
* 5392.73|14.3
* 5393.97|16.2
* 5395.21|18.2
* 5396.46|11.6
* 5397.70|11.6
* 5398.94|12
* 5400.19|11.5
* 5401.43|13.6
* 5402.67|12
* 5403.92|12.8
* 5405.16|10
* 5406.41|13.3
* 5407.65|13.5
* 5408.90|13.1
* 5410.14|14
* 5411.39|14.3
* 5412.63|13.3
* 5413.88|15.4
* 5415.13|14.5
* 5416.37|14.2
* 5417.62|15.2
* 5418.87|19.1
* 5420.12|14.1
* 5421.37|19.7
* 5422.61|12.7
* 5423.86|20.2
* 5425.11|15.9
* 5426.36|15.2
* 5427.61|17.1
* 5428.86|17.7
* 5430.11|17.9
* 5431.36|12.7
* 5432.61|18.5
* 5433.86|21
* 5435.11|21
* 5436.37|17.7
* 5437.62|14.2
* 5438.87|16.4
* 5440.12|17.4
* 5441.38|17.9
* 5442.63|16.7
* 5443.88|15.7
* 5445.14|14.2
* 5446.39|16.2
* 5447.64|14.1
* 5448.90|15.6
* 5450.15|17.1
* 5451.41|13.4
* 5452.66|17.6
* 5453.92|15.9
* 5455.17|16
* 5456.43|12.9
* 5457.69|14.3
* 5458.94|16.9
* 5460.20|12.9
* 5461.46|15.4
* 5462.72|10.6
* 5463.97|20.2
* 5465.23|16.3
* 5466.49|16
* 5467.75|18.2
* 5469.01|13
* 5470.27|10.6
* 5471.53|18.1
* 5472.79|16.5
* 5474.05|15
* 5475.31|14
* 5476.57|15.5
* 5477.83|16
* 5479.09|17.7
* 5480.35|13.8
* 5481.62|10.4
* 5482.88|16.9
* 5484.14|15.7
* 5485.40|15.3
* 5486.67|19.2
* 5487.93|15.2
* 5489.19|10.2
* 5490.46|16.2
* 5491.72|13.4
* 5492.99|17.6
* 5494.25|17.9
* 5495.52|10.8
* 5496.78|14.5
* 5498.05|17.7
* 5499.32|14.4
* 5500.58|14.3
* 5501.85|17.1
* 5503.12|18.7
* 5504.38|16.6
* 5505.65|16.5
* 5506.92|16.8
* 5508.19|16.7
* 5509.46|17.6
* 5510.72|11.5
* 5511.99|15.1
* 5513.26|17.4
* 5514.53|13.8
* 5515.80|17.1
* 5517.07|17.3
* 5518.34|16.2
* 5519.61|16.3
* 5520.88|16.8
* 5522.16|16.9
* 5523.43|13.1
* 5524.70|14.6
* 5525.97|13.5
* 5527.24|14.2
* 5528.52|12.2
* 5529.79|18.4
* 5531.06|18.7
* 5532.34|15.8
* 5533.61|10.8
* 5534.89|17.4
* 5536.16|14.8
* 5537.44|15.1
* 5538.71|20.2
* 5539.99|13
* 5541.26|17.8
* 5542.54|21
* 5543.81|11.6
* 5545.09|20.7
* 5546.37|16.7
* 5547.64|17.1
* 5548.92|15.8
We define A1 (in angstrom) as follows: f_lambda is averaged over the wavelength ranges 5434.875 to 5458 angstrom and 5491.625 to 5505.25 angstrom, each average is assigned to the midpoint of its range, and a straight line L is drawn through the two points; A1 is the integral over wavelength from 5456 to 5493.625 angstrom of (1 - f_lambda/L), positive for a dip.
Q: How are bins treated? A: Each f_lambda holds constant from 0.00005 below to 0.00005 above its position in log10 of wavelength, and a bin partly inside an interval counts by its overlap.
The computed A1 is 1.7 angstrom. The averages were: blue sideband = 15.9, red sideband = 15.8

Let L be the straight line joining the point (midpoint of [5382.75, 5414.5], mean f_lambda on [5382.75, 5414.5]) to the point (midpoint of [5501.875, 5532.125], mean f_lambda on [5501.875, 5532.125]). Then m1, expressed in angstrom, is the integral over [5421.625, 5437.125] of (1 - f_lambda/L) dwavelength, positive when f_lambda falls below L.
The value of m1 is -2.63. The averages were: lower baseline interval 14.4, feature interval 17.3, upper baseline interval 15.9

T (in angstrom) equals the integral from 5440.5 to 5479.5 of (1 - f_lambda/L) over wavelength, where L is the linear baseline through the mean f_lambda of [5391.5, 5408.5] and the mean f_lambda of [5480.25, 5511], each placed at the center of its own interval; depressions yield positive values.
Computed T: -2.5 angstrom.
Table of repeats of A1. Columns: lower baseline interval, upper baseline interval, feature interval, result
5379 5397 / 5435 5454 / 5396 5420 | 3.9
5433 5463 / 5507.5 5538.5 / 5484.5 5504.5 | 0.2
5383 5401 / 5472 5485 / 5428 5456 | -2.4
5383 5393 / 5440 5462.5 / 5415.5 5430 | -0.4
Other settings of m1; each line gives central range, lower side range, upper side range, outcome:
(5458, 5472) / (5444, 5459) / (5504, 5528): 0.13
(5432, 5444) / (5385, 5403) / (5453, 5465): -2.17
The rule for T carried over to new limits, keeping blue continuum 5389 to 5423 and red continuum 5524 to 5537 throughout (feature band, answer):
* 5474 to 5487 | -0.60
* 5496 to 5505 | -0.78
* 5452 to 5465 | -0.71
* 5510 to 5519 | -0.36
